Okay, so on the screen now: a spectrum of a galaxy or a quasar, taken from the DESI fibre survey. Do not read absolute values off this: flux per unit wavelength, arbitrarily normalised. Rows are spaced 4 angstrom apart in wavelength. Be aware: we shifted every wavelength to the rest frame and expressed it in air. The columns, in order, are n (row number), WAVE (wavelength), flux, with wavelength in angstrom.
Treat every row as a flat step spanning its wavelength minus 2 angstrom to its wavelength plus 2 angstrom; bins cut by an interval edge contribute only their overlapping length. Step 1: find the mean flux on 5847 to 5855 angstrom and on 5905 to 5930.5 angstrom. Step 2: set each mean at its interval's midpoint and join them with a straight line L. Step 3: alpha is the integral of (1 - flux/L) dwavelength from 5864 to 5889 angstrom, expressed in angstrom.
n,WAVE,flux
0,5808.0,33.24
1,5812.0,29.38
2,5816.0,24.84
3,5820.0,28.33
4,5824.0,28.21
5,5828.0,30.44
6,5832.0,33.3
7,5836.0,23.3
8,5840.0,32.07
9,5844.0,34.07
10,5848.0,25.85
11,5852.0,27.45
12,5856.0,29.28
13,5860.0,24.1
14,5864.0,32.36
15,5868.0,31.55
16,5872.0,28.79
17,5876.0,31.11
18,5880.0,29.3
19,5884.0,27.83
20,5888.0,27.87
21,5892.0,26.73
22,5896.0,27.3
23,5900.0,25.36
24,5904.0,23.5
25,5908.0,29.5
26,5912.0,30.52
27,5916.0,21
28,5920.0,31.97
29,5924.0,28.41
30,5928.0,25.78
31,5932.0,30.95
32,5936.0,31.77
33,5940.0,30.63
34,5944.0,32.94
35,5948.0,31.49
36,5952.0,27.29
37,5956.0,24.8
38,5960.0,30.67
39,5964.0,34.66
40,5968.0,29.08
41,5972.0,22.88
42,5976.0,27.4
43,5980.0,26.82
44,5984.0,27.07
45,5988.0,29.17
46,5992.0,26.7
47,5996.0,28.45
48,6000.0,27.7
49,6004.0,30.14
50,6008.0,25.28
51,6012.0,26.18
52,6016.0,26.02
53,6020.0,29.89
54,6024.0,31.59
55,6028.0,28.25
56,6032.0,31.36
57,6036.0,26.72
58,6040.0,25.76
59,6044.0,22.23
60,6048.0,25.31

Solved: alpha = -2.17 angstrom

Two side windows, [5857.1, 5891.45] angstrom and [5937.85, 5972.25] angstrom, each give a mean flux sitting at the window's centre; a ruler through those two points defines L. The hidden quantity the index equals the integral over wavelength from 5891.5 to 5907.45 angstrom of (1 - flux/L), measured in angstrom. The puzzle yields 1.78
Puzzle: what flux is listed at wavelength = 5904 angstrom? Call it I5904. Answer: 23.5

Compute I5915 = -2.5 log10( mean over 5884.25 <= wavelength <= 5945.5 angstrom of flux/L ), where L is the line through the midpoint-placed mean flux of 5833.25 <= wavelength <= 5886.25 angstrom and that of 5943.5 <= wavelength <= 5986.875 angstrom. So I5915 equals 0.02 mag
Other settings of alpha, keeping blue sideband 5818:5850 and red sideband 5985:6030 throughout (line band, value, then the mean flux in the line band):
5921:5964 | -1.76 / 29.8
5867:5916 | 1.84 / 27.9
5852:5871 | 0.09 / 29.1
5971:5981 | 0.87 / 25.9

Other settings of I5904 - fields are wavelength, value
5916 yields 21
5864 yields 32.36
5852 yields 27.45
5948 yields 31.49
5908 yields 29.5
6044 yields 22.23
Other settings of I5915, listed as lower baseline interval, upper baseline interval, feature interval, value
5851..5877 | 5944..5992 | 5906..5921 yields 0.03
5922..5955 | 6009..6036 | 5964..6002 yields 0.06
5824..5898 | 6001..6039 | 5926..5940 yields -0.04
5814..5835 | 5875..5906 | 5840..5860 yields -0.03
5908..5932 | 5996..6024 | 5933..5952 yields -0.12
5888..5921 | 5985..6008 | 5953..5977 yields -0.02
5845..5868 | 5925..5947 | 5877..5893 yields 0.03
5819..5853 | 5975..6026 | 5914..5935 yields 0.03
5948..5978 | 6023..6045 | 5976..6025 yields 0.01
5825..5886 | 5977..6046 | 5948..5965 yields -0.04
